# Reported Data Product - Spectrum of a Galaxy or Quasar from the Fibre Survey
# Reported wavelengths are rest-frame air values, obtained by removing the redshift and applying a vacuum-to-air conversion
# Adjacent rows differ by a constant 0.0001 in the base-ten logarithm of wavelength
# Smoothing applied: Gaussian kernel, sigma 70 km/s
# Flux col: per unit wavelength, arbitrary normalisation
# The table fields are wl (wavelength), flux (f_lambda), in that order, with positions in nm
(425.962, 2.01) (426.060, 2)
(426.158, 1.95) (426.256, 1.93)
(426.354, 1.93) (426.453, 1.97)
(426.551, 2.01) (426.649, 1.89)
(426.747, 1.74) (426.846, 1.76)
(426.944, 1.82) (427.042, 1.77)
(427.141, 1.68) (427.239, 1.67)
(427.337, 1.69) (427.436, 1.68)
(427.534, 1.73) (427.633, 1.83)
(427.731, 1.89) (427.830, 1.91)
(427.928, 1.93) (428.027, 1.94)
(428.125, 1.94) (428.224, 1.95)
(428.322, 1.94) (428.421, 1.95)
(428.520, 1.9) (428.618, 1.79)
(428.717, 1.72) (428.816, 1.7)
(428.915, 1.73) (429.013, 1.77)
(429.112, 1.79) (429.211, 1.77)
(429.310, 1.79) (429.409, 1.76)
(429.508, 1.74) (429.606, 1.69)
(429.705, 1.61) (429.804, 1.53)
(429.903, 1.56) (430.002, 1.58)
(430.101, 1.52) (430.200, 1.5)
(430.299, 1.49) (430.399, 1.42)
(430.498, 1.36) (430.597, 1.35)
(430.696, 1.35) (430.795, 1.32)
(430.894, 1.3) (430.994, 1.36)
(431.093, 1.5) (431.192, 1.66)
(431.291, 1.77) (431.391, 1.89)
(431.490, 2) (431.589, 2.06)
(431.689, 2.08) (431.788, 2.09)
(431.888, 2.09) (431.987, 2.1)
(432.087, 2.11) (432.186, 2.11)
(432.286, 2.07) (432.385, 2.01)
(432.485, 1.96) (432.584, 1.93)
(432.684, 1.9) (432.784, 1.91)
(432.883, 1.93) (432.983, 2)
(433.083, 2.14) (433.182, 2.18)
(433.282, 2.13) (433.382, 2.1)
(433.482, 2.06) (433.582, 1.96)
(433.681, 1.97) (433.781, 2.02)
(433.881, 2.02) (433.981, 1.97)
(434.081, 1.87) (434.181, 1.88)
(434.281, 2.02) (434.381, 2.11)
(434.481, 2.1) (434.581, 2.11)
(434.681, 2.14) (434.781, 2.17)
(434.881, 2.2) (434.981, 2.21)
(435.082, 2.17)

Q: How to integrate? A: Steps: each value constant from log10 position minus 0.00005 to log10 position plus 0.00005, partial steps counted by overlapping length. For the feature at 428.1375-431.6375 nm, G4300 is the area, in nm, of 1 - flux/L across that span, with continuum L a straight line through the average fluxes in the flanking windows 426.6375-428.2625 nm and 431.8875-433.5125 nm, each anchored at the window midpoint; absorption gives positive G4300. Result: 0.46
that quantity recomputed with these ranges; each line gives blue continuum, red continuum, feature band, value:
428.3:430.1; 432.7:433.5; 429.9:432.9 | 0.258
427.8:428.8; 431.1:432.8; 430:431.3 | 0.331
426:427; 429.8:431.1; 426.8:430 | -0.201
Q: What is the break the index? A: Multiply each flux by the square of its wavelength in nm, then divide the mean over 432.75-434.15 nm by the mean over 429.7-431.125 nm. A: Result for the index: 1.42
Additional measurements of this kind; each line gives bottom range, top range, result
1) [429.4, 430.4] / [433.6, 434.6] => 1.29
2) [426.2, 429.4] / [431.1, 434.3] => 1.12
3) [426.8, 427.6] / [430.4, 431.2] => 0.82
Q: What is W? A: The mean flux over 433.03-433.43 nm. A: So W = 2.14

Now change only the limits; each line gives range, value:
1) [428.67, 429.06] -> 1.73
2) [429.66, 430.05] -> 1.57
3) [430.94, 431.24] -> 1.5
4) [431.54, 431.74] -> 2.07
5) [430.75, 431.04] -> 1.32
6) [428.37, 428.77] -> 1.84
